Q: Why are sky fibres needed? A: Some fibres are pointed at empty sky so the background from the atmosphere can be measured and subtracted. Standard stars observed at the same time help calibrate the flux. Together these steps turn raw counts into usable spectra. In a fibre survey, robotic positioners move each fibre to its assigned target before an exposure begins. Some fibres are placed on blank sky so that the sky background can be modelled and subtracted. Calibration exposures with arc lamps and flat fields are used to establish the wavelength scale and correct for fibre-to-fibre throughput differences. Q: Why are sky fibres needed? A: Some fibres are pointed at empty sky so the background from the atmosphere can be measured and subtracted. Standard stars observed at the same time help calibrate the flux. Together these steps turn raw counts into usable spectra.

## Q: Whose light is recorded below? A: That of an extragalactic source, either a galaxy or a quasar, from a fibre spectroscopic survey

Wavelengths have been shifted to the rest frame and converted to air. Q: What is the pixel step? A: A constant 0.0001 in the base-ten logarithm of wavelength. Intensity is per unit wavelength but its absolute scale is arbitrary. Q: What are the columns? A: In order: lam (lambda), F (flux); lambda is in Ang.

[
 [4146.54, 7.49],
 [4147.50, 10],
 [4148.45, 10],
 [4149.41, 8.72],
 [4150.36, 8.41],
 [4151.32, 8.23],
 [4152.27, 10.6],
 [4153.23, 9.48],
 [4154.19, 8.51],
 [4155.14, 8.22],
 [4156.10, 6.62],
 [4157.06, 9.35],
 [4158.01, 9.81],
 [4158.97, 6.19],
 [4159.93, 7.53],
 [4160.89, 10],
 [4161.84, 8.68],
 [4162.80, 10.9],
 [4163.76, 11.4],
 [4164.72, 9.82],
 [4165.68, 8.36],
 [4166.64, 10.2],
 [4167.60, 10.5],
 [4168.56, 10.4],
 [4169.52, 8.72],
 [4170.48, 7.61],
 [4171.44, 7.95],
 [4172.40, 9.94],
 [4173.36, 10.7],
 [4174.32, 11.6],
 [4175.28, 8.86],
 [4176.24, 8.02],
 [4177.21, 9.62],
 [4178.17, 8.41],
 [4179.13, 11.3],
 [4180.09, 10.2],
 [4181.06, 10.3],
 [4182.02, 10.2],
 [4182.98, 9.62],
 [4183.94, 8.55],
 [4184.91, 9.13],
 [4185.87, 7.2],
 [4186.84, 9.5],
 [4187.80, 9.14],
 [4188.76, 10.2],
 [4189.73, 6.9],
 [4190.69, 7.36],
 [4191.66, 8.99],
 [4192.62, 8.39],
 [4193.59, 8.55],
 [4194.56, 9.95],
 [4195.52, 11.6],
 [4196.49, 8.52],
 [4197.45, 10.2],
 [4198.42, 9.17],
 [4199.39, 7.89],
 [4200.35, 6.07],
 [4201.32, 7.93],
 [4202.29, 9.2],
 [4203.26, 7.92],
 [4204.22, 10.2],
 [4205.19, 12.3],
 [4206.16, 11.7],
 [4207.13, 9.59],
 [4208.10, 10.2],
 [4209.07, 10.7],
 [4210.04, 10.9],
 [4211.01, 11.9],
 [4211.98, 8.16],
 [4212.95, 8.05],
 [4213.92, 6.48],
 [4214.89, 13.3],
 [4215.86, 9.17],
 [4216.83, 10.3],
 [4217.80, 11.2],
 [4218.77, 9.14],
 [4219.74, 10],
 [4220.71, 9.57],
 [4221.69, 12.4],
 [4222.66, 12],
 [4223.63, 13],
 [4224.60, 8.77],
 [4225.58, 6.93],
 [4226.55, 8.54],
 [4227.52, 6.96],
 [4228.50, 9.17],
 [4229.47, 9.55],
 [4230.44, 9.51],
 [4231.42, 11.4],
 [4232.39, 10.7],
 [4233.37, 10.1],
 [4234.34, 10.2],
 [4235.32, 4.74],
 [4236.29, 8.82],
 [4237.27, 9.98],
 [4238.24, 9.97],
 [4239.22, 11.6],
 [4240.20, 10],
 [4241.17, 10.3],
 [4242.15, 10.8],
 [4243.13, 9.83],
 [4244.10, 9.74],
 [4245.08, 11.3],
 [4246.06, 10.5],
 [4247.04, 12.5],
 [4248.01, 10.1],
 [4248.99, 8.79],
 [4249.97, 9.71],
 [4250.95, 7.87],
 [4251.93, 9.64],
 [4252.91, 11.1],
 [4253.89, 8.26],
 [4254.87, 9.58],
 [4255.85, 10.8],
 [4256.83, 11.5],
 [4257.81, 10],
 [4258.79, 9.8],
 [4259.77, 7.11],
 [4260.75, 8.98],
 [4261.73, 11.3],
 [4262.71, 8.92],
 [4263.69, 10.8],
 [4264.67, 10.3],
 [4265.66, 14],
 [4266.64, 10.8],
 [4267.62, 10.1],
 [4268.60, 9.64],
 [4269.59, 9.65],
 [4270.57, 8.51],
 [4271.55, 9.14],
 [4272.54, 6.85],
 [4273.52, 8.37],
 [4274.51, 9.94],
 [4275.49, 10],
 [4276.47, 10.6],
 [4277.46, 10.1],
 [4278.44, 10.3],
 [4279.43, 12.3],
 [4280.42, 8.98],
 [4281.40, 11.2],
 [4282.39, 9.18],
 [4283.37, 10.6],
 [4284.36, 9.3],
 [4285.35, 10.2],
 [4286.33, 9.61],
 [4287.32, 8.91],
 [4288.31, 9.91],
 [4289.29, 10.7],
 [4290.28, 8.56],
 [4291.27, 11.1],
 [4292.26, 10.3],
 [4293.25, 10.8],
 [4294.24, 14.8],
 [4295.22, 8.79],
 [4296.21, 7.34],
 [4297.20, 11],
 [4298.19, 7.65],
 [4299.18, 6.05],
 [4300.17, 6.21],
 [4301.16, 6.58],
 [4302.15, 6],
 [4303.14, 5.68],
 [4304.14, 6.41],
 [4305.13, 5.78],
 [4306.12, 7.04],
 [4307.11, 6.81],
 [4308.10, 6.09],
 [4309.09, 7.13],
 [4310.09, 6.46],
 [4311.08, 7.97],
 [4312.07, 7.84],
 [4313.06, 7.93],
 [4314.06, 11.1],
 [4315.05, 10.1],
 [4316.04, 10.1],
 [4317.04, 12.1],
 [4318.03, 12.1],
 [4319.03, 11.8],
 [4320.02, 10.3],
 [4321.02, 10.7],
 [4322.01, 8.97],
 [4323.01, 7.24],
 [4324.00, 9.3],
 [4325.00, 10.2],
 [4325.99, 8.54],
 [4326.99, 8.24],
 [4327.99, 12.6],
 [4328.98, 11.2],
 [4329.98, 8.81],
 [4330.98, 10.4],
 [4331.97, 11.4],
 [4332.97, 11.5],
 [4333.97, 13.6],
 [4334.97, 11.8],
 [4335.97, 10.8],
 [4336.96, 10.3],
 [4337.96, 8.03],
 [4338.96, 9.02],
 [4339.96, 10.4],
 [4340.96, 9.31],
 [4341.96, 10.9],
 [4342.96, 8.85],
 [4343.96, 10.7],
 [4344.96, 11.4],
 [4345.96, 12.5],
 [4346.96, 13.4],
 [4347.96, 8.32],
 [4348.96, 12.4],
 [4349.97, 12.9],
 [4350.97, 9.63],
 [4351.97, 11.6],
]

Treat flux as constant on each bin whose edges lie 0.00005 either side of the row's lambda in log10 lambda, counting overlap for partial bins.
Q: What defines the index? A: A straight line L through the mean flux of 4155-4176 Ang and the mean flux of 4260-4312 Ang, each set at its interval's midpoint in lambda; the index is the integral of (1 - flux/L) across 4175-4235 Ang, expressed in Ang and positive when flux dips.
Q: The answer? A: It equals -2.1 Ang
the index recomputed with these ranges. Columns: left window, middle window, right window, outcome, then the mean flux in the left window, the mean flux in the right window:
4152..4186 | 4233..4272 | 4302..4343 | -2.5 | 9.31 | 9.34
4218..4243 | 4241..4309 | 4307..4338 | 2.6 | 9.78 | 9.8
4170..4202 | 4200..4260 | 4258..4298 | -2.0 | 9.08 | 9.95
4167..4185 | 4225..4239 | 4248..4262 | 0.7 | 9.57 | 9.59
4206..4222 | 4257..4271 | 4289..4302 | -0.8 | 10.1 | 9.11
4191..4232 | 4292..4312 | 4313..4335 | 5.0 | 9.65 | 10.5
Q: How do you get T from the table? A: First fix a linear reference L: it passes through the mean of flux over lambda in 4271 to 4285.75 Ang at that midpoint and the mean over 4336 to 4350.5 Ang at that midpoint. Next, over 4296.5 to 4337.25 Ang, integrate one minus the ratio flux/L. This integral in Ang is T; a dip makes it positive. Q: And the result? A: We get 4.92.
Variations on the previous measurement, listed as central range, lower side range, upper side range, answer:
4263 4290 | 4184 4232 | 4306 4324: -2.3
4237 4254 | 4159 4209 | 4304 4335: -1.4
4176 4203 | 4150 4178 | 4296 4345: 0.5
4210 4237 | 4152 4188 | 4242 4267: 0.5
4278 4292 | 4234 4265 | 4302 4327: -1.4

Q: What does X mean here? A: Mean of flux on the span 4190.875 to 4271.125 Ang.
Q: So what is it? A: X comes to 9.79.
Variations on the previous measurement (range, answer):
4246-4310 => 9.3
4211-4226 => 9.98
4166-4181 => 9.61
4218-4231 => 9.7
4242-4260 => 9.97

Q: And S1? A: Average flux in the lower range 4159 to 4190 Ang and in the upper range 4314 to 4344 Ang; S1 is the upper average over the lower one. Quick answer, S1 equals 1.10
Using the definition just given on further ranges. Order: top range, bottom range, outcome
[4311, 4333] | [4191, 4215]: 1.06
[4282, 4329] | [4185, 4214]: 0.98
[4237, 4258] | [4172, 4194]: 1.10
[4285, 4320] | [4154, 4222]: 0.94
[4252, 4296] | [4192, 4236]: 1.04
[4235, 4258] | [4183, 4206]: 1.11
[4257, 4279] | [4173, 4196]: 1.05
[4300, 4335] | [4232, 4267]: 0.90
